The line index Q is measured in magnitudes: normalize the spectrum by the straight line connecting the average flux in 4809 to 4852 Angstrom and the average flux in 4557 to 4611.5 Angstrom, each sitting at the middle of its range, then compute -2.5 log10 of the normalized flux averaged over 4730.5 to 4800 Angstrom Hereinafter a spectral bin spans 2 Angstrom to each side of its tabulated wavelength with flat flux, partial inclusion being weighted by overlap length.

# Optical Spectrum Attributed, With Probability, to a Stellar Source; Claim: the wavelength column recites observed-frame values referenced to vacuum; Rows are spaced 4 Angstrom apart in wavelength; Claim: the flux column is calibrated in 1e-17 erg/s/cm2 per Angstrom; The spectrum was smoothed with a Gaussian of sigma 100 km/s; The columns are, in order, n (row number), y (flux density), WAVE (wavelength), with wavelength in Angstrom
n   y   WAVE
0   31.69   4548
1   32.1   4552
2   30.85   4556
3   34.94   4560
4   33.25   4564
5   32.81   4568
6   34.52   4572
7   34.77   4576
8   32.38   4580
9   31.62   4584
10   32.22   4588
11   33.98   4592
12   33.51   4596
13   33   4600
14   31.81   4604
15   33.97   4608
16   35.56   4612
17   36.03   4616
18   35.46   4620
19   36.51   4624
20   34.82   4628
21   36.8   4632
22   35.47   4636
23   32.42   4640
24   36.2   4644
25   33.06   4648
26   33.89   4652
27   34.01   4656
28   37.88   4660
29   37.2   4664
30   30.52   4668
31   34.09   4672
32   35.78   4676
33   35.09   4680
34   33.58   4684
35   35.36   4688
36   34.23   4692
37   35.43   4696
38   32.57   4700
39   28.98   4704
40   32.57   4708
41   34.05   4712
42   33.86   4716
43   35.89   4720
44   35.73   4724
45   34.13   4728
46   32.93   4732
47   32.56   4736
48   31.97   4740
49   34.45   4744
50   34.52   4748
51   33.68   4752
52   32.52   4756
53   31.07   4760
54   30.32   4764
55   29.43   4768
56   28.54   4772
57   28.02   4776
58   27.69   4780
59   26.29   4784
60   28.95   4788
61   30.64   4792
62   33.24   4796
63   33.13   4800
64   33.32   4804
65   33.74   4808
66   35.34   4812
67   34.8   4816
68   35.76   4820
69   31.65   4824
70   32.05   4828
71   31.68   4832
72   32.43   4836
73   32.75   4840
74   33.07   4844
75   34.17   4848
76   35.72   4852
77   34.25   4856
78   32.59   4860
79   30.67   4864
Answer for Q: 0.08 mag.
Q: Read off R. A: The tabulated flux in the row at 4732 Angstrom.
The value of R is 32.93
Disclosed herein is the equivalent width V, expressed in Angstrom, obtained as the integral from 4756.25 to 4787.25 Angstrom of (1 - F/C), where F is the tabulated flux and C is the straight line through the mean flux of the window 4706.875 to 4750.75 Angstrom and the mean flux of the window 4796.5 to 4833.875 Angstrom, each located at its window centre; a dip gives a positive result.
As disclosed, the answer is 4.3 Angstrom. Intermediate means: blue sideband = 33.9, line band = 29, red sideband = 33.5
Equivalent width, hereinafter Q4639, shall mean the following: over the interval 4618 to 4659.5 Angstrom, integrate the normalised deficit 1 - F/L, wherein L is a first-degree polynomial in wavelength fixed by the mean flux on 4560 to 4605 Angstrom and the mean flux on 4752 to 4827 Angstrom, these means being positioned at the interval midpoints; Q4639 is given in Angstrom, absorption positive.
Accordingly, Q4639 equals -2.9 Angstrom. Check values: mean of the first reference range 33.2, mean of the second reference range 31.4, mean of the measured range 35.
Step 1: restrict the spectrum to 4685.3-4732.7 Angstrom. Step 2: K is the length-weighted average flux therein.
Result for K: 33.8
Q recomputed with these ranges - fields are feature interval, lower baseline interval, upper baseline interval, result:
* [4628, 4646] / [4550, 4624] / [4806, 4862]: -0.05 mag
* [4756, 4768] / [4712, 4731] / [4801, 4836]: 0.11 mag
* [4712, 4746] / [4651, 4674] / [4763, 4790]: -0.10 mag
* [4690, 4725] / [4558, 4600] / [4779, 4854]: -0.02 mag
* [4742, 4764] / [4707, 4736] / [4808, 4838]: 0.03 mag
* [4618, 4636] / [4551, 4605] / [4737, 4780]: -0.10 mag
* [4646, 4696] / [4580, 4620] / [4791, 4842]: -0.04 mag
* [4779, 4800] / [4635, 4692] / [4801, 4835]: 0.13 mag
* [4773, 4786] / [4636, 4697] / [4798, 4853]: 0.23 mag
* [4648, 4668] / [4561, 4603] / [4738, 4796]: -0.09 mag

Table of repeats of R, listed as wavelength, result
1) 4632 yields 36.8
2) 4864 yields 30.67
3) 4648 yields 33.06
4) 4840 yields 32.75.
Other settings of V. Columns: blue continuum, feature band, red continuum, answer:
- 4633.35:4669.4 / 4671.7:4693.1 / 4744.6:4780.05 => -0.7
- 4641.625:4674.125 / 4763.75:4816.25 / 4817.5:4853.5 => 4.3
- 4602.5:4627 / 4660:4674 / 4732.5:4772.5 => -0.3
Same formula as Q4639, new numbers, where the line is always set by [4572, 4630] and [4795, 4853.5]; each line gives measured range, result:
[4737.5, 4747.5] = 0.1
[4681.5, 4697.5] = -0.4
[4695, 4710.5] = 0.7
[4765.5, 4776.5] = 1.6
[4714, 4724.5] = -0.4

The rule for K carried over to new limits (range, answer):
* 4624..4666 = 35.2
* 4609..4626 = 35.8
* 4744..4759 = 33.5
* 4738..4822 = 31.8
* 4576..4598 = 32.9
